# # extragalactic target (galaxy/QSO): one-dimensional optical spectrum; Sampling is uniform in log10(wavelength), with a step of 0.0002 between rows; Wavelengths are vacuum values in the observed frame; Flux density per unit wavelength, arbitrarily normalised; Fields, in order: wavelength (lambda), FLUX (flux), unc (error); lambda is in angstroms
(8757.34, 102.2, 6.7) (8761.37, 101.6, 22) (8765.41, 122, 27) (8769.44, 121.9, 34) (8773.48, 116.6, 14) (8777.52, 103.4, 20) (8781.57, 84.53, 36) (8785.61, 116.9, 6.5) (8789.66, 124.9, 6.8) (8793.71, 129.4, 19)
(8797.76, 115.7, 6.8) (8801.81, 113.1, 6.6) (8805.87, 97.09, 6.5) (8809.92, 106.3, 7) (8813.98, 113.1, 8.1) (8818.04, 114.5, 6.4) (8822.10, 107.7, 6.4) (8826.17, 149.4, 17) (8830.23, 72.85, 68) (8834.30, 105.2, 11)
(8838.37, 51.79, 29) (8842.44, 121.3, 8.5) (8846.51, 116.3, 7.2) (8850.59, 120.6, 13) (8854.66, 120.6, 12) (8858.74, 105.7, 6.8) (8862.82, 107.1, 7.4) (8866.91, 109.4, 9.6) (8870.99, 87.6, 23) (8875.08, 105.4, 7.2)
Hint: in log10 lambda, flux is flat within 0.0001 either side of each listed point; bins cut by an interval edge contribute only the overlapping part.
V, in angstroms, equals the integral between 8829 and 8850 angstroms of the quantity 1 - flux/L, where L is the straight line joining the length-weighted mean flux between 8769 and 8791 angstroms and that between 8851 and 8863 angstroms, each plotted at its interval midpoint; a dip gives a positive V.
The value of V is 3.05 angstroms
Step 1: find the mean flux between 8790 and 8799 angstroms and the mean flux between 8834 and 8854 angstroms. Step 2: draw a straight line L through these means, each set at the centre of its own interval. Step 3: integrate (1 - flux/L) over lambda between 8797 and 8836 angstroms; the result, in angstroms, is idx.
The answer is 1.9 angstroms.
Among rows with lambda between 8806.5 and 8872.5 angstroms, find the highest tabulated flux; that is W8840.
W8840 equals 149.4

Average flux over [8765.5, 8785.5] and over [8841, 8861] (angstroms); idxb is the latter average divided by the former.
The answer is 1.07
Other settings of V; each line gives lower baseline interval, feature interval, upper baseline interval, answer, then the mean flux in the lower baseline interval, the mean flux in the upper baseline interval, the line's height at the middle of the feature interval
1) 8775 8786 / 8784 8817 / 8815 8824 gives -2.8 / 100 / 111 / 106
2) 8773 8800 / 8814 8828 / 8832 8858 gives -1.7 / 113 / 106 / 109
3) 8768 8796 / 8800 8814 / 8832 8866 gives 0.5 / 114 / 106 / 111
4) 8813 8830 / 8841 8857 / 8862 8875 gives -1.7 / 117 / 101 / 108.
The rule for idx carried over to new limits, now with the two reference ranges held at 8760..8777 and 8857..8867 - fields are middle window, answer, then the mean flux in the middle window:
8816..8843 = 1.9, 102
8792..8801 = -0.7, 121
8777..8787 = 1.2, 100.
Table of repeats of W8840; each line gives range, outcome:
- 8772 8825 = 129.4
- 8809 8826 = 114.5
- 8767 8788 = 121.9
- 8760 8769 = 122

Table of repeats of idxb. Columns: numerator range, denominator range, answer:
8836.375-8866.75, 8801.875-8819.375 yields 0.99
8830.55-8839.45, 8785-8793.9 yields 0.65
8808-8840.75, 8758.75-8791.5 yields 0.92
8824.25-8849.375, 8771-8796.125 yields 0.91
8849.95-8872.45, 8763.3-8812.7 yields 0.96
